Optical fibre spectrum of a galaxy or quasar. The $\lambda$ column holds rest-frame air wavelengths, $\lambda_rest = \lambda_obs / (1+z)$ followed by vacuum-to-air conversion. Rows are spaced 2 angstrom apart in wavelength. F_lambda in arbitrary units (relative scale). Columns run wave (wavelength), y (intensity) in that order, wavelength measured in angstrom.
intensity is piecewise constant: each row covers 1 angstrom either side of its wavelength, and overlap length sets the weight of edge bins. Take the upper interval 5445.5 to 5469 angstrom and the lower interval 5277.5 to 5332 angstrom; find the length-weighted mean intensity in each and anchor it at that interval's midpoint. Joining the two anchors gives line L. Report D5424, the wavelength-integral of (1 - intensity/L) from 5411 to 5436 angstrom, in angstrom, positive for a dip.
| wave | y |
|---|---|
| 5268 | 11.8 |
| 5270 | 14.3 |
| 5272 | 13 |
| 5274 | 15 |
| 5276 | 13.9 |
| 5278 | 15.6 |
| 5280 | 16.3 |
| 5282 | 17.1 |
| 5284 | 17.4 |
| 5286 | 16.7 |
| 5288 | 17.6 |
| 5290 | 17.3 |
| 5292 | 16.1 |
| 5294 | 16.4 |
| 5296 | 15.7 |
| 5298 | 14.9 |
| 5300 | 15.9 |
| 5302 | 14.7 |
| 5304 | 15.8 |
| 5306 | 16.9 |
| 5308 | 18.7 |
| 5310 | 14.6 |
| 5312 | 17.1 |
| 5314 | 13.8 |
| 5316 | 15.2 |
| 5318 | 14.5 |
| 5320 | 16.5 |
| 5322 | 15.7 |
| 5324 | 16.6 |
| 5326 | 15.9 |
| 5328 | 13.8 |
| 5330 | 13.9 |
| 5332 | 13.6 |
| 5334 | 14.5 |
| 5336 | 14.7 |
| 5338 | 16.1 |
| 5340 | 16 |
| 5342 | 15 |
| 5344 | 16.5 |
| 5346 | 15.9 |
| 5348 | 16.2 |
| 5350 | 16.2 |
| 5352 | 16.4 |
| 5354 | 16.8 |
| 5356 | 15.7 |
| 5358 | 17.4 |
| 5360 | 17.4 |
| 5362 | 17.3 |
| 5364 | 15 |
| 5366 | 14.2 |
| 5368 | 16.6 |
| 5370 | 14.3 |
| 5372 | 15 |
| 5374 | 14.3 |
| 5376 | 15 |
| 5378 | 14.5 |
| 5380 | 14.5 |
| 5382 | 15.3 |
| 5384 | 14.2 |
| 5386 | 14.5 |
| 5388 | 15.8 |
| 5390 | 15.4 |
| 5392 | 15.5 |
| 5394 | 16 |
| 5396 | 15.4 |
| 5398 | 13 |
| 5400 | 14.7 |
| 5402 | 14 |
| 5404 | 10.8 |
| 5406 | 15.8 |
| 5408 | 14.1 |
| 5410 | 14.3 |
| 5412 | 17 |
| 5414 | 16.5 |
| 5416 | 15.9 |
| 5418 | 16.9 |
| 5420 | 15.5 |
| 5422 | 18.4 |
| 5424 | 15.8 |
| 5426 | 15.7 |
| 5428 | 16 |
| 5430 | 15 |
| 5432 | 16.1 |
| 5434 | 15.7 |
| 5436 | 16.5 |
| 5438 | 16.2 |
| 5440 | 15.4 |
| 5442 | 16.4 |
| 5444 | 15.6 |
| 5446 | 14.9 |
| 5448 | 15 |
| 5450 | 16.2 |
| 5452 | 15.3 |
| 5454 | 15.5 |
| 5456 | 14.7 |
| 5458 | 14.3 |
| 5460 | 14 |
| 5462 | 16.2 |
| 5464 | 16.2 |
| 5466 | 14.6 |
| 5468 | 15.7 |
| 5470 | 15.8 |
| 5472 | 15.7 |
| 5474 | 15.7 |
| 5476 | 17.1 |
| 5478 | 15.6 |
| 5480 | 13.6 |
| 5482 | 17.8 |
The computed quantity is -1.4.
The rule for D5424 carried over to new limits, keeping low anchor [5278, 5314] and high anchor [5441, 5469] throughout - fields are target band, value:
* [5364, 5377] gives 0.78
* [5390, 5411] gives 1.69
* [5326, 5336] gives 1.17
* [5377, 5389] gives 0.75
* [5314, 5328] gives 0.62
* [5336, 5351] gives 0.12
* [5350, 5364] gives -0.63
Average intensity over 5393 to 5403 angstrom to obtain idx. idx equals 14.6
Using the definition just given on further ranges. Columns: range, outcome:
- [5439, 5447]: 15.6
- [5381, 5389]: 14.9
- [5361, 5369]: 15.8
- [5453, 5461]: 14.6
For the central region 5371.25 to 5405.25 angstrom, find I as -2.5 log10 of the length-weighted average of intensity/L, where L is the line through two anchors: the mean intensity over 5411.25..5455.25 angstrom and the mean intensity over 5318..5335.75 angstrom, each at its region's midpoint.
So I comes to 0.07 mag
